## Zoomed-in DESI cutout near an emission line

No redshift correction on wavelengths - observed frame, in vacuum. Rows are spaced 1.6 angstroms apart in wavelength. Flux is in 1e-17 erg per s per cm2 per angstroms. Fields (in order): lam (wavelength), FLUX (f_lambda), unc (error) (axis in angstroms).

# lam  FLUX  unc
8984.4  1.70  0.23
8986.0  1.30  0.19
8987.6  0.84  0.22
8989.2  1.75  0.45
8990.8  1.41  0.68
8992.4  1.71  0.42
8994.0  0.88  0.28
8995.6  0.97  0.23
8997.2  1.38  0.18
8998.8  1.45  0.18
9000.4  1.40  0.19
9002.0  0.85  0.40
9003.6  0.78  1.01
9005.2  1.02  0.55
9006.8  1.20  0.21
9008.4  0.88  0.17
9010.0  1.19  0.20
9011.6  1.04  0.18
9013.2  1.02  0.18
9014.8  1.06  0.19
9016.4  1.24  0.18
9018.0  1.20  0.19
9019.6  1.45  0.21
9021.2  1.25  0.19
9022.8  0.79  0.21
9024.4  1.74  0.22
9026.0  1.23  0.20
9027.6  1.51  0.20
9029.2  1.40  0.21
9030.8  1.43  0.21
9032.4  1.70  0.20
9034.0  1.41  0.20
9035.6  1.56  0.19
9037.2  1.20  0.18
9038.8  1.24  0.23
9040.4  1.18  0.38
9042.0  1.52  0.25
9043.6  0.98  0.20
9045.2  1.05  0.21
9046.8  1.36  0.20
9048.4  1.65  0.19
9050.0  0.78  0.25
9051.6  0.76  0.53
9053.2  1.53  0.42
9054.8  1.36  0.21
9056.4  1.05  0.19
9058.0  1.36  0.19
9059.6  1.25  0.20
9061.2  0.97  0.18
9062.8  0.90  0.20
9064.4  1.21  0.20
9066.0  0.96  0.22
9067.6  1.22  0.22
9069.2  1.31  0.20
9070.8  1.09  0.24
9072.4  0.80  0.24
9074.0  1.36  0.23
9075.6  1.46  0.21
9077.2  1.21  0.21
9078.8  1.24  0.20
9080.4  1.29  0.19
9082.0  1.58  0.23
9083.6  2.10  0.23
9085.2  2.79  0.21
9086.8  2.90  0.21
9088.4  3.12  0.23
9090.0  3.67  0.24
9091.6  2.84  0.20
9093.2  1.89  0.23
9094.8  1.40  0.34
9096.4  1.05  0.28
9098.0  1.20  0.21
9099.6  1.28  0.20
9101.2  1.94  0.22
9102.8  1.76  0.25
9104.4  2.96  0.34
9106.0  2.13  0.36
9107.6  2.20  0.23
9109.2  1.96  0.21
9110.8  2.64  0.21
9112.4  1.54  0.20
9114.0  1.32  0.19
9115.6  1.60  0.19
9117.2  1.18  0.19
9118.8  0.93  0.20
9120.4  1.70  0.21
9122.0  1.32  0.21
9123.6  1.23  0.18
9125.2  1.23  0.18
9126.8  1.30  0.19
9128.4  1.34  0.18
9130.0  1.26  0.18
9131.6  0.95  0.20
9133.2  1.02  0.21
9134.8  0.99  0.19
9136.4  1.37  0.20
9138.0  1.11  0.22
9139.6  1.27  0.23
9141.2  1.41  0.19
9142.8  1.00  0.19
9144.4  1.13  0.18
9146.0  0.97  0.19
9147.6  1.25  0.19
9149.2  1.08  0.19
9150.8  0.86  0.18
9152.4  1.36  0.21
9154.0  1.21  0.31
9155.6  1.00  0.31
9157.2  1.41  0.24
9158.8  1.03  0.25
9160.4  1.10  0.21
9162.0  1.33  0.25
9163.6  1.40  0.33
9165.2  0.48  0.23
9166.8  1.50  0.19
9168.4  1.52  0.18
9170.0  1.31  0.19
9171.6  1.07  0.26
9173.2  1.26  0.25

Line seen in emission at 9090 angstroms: [S II] 6716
